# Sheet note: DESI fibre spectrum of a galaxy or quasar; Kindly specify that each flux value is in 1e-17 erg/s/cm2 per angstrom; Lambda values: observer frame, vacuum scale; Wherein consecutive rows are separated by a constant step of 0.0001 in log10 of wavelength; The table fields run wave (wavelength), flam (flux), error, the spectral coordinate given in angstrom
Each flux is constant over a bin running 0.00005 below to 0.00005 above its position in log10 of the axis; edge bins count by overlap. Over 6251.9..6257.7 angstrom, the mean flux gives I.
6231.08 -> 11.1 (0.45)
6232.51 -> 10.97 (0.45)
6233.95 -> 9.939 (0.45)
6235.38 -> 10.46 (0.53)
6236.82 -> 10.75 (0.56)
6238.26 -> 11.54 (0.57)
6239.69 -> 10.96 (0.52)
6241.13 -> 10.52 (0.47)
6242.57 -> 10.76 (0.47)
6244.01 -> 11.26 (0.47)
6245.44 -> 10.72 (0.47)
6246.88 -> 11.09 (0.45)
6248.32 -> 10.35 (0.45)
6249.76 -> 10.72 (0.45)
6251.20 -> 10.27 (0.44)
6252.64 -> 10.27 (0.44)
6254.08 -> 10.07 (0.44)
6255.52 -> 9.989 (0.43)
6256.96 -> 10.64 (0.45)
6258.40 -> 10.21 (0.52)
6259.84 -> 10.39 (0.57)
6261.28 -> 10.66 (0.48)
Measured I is 10.2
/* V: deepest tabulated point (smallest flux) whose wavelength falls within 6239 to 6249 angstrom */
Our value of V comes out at 10.35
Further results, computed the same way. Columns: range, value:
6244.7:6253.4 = 10.27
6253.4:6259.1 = 9.989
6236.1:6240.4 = 10.75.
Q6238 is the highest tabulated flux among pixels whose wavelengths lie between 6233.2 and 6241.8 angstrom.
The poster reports 11.54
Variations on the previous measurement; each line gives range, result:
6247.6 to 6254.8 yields 10.72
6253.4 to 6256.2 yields 10.07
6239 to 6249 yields 11.26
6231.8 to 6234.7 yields 10.97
